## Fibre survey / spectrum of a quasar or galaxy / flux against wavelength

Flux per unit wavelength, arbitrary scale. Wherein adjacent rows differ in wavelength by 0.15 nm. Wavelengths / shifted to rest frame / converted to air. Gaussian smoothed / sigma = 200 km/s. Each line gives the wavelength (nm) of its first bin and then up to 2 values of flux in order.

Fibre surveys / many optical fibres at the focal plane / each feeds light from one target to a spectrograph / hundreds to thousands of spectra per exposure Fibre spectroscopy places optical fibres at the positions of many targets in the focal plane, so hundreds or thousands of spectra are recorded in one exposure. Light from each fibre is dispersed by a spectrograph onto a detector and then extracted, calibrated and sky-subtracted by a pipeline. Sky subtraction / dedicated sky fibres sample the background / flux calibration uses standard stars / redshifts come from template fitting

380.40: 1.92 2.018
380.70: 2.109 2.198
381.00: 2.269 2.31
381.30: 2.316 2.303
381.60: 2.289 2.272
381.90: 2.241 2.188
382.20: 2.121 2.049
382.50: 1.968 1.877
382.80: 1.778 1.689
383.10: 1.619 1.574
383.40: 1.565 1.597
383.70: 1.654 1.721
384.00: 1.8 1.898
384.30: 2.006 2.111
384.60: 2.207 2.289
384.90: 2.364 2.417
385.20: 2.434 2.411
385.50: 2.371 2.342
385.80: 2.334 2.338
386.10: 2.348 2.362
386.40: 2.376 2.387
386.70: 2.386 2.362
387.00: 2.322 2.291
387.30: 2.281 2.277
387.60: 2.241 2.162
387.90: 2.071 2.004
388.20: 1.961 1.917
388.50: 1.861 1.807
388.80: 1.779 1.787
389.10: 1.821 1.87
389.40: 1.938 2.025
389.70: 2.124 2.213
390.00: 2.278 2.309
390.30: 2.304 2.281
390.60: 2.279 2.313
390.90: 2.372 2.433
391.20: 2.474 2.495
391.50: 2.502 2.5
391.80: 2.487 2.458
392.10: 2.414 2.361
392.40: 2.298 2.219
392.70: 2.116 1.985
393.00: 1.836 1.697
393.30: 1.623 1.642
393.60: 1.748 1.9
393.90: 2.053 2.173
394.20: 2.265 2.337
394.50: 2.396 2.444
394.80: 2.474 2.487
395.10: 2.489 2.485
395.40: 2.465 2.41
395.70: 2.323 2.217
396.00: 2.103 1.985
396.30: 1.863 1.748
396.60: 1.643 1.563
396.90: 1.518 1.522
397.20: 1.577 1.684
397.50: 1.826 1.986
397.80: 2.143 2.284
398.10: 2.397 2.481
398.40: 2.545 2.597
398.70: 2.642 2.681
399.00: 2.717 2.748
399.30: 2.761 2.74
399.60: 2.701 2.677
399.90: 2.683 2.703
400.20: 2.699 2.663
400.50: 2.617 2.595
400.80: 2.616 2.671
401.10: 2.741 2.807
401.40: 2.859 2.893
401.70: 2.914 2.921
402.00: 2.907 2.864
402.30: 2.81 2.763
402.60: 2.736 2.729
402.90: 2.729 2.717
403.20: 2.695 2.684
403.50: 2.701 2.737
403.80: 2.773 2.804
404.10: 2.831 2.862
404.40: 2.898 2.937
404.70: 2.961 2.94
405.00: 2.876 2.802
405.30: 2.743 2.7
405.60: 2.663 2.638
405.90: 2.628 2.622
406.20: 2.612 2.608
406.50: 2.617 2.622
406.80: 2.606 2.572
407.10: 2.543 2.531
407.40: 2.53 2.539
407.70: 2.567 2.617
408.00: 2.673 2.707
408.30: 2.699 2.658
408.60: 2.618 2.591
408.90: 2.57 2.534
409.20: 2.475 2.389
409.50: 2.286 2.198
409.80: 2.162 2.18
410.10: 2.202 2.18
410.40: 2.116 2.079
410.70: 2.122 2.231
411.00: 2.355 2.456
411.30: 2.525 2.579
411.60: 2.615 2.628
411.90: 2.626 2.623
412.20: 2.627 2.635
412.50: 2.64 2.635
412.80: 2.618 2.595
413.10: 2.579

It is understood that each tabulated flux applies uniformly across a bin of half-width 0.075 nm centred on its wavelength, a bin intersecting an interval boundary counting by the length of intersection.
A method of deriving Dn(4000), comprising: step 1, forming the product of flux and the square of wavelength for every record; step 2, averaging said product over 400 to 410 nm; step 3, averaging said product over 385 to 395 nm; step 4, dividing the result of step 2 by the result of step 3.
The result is 1.3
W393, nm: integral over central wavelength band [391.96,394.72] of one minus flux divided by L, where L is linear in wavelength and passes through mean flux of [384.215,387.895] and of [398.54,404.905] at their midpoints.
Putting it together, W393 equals 0.47 nm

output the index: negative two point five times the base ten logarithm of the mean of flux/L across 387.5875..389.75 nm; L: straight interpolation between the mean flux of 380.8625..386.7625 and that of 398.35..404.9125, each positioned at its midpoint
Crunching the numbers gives 0.18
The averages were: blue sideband 2.12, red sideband 2.76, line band 1.95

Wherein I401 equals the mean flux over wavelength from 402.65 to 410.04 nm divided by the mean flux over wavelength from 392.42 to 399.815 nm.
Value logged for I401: 1.21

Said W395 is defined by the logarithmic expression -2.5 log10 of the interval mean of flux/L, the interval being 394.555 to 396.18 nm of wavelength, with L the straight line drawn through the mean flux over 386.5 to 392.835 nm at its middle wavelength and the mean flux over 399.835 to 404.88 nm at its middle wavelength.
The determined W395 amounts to 0.04 mag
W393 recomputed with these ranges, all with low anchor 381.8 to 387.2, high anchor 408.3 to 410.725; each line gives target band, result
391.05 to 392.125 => -0.15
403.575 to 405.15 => -0.38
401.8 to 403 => -0.27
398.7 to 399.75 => -0.22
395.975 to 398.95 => 0.25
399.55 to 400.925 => -0.24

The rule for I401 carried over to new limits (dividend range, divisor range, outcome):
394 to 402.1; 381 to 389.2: 1.14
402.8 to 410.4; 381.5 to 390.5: 1.25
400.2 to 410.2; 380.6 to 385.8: 1.29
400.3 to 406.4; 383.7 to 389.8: 1.29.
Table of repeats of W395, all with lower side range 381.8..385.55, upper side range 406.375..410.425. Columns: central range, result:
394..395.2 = -0.083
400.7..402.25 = -0.196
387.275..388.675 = 0.012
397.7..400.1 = -0.128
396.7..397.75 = 0.324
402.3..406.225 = -0.151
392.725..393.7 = 0.225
